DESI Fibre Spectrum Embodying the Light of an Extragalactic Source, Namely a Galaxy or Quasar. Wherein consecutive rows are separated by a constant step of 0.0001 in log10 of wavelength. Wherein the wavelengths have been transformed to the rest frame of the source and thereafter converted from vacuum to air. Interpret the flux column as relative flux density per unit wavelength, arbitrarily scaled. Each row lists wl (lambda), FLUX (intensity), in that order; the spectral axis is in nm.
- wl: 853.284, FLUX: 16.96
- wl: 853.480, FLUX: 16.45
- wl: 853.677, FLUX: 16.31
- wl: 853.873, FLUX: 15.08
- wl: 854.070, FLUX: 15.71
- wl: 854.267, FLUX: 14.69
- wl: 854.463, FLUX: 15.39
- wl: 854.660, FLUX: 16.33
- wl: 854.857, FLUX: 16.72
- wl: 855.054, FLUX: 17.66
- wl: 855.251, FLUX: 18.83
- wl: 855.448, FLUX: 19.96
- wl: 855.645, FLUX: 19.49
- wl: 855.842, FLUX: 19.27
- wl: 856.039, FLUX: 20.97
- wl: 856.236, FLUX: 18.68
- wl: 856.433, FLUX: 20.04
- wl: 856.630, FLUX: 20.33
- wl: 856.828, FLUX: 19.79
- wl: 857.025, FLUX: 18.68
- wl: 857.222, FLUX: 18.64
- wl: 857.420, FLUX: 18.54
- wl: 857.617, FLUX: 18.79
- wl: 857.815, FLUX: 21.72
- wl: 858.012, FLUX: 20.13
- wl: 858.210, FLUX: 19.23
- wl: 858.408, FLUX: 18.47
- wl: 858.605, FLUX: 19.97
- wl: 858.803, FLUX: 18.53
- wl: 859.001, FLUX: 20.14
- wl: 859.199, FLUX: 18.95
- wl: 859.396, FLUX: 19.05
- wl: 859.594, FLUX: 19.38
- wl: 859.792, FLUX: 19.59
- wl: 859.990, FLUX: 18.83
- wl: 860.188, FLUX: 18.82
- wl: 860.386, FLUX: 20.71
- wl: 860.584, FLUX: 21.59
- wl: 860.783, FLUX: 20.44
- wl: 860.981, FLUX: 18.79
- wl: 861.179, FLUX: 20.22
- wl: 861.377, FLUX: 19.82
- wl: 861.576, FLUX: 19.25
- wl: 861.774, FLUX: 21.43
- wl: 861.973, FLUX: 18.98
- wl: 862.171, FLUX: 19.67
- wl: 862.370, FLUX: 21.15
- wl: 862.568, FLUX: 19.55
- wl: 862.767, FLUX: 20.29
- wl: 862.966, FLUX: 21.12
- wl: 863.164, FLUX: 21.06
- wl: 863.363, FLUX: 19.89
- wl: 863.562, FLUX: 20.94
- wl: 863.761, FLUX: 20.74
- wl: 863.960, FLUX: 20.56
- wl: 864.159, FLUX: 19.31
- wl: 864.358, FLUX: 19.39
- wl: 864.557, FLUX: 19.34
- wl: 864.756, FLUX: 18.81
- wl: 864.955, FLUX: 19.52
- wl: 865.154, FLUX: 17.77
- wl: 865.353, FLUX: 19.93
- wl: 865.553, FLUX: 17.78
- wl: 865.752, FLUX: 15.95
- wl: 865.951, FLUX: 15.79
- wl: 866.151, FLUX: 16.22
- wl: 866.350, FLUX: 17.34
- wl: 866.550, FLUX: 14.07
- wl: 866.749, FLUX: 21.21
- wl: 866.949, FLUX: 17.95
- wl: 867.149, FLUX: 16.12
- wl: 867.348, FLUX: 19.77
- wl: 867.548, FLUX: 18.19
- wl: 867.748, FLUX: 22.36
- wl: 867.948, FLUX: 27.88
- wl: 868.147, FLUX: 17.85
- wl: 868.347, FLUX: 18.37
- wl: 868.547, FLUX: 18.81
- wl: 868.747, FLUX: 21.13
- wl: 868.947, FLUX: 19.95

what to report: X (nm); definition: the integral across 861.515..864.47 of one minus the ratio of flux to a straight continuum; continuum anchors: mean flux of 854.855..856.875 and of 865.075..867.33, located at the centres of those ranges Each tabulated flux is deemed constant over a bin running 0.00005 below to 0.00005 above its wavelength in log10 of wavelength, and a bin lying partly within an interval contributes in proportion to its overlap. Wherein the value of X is -0.37 nm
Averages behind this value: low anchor 19.4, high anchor 17.4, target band 20.2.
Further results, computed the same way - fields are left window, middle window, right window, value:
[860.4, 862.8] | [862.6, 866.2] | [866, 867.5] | -0.09 nm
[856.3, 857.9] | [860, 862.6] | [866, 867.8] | -0.16 nm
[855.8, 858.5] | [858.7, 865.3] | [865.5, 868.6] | -0.28 nm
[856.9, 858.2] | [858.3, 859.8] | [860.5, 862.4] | 0.03 nm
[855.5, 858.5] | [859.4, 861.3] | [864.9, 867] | -0.10 nm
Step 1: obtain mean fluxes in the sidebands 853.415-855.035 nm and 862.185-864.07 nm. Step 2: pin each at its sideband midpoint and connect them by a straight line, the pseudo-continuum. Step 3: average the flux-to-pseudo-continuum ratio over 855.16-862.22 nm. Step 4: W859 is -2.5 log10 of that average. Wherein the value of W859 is -0.08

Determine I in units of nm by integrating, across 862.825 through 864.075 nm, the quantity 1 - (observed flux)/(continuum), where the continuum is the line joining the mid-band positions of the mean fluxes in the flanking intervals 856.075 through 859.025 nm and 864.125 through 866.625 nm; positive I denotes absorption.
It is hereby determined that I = -0.17 nm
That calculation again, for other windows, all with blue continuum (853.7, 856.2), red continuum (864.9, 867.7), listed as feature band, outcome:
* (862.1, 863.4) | -0.20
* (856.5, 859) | -0.27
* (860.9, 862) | -0.14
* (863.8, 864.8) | -0.11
